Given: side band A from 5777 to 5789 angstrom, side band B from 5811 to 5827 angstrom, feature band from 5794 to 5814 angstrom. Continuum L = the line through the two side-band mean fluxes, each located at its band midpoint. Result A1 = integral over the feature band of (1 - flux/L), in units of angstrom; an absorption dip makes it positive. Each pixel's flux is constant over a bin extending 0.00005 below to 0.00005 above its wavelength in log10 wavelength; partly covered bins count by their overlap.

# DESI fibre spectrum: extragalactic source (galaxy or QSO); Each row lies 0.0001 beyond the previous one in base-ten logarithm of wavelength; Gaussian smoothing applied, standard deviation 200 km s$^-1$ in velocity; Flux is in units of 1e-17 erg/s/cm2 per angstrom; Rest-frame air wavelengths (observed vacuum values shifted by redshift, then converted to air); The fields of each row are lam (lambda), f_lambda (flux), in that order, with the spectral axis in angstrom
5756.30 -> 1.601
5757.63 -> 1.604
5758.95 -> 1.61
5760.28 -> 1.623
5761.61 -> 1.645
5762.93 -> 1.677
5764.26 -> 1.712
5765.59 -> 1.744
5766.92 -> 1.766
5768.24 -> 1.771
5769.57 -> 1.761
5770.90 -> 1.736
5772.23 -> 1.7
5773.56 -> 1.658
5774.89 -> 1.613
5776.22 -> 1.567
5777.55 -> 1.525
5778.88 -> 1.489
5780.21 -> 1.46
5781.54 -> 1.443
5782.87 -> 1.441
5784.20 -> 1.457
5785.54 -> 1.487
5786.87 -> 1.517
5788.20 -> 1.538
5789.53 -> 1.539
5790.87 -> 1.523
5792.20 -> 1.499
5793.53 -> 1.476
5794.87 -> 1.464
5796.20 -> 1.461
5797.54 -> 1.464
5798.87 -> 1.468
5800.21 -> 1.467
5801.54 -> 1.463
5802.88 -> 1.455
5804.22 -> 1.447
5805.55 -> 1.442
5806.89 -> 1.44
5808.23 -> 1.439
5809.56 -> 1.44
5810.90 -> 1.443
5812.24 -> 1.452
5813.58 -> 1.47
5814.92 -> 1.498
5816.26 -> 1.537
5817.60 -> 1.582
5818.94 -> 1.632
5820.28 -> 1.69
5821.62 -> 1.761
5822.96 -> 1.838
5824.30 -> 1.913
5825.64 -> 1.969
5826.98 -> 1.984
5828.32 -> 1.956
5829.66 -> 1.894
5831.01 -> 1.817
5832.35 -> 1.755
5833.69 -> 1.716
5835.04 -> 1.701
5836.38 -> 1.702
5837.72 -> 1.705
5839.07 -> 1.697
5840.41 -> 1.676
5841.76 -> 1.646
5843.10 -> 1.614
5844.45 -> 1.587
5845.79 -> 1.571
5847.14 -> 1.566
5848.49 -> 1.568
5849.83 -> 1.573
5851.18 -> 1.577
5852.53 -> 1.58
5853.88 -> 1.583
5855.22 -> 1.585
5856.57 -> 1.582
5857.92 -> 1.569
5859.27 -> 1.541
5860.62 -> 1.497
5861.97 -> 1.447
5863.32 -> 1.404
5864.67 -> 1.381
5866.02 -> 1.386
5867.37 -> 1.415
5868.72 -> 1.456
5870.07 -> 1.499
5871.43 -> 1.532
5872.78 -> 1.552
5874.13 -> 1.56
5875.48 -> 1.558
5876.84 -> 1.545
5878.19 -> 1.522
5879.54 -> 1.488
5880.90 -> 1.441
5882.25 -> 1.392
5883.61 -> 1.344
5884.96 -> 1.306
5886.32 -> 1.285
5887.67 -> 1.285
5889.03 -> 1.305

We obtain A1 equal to 1.8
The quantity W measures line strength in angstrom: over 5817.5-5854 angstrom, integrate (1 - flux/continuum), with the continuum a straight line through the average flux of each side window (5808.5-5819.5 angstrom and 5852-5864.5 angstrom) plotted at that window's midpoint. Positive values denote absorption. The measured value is -4.8 angstrom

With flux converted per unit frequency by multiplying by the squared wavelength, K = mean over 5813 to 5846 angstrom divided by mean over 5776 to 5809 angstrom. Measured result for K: 1.2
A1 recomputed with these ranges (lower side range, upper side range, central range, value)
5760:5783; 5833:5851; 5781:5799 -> 1.7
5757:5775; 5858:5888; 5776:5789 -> 1.3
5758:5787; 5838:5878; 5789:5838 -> -0.9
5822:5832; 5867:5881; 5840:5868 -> 2.3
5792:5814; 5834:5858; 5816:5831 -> -2.6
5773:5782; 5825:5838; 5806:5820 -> 1.9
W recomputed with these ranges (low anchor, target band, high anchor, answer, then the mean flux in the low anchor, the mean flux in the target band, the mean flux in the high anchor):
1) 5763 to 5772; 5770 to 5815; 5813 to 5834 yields 6.3 angstrom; 1.74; 1.5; 1.75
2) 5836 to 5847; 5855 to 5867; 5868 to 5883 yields 0.6 angstrom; 1.64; 1.48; 1.5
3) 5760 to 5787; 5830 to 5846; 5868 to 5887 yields -1.8 angstrom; 1.61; 1.69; 1.46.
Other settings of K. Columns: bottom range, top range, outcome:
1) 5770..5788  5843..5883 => 1.01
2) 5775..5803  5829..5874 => 1.09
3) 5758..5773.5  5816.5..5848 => 1.04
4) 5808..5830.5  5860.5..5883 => 0.89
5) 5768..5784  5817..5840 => 1.14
